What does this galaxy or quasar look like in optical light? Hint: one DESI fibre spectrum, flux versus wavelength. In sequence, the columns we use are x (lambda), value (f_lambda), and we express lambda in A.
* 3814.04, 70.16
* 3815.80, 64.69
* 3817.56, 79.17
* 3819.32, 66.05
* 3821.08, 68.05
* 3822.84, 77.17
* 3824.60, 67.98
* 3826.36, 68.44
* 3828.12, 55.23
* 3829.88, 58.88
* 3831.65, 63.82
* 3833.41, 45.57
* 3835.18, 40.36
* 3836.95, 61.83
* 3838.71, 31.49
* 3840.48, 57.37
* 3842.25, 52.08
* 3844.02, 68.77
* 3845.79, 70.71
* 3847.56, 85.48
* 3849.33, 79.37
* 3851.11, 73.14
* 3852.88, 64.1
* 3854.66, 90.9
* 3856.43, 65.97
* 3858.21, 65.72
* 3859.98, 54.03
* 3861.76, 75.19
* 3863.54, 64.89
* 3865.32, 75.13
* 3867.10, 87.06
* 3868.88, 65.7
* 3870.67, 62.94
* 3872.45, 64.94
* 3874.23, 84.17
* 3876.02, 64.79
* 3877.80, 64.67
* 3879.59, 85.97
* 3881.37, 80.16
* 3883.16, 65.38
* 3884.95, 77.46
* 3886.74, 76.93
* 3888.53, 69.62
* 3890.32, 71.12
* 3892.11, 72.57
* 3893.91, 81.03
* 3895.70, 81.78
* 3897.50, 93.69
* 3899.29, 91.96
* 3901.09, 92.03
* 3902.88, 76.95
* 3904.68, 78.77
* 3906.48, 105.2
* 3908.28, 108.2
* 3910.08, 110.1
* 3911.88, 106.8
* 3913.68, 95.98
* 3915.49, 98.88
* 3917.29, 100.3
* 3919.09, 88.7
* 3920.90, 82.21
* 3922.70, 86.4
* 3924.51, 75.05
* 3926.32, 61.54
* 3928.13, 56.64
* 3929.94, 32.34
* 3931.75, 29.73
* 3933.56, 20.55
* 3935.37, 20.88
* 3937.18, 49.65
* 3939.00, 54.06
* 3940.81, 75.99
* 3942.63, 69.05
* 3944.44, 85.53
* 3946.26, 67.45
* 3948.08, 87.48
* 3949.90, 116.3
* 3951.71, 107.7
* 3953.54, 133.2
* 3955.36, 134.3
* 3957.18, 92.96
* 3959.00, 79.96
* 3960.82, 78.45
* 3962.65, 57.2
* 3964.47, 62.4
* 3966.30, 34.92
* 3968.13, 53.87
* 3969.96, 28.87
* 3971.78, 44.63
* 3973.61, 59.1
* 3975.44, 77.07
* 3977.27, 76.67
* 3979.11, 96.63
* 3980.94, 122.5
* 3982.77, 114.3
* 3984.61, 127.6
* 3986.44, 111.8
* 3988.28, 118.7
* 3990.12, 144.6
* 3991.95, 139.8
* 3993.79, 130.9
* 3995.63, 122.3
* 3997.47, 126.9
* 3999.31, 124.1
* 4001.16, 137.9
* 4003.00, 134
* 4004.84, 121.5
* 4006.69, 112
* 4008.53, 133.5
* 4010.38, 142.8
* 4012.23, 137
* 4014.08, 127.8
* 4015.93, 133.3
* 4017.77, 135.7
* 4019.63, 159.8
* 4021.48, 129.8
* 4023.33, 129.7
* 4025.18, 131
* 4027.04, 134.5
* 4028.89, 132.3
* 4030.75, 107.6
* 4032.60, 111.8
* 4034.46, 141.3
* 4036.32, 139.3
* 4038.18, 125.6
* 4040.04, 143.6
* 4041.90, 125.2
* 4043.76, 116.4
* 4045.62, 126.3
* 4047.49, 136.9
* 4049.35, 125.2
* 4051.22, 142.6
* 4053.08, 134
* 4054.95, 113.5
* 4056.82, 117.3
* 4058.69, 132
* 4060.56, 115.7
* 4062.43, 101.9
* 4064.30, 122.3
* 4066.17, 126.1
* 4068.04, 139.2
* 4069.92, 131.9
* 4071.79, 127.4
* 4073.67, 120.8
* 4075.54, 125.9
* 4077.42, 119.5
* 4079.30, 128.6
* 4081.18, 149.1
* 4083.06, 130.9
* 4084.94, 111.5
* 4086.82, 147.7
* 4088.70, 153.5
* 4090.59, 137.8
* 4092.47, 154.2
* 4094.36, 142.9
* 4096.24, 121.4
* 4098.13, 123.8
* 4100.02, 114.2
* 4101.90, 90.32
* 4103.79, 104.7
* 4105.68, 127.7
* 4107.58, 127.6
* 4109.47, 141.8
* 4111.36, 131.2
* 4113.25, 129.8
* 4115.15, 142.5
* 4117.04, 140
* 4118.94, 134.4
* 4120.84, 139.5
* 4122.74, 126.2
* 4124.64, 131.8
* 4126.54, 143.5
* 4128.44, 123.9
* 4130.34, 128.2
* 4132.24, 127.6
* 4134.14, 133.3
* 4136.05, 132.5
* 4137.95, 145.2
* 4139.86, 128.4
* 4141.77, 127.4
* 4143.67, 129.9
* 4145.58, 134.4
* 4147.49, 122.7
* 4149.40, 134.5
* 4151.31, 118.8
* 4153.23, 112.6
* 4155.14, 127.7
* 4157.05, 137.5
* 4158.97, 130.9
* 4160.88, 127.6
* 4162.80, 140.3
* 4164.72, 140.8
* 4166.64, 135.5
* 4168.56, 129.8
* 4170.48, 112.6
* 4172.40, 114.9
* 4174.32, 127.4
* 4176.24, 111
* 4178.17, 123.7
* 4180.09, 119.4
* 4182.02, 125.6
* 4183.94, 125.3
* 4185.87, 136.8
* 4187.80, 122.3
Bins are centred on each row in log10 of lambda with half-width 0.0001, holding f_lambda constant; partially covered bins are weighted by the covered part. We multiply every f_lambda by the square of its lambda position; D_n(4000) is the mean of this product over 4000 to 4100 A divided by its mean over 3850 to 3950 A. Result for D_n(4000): 1.9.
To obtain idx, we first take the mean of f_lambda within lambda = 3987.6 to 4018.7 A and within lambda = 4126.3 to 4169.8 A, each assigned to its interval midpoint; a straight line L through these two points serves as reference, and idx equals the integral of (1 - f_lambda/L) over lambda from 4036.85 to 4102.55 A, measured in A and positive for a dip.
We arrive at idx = 1.34 A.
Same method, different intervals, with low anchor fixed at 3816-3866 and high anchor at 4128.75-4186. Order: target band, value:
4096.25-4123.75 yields -1.8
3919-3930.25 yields 1.7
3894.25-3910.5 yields -3.1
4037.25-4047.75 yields -2.3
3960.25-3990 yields 3.7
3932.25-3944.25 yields 4.9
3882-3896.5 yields 0.0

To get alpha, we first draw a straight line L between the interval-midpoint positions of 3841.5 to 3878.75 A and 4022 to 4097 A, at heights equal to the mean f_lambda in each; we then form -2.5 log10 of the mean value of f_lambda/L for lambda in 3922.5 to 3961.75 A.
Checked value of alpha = 0.29 mag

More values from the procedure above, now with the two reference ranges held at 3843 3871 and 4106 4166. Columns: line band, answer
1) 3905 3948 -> 0.17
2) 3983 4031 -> -0.24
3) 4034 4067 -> -0.12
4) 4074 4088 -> -0.09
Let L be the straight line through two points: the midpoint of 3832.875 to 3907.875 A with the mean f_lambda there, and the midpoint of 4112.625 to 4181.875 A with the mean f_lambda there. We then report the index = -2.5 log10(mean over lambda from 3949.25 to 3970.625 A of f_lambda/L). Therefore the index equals 0.11 mag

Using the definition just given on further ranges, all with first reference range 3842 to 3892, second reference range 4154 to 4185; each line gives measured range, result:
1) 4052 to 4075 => -0.15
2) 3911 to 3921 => -0.19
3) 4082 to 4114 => -0.14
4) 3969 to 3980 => 0.39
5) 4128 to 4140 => -0.10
